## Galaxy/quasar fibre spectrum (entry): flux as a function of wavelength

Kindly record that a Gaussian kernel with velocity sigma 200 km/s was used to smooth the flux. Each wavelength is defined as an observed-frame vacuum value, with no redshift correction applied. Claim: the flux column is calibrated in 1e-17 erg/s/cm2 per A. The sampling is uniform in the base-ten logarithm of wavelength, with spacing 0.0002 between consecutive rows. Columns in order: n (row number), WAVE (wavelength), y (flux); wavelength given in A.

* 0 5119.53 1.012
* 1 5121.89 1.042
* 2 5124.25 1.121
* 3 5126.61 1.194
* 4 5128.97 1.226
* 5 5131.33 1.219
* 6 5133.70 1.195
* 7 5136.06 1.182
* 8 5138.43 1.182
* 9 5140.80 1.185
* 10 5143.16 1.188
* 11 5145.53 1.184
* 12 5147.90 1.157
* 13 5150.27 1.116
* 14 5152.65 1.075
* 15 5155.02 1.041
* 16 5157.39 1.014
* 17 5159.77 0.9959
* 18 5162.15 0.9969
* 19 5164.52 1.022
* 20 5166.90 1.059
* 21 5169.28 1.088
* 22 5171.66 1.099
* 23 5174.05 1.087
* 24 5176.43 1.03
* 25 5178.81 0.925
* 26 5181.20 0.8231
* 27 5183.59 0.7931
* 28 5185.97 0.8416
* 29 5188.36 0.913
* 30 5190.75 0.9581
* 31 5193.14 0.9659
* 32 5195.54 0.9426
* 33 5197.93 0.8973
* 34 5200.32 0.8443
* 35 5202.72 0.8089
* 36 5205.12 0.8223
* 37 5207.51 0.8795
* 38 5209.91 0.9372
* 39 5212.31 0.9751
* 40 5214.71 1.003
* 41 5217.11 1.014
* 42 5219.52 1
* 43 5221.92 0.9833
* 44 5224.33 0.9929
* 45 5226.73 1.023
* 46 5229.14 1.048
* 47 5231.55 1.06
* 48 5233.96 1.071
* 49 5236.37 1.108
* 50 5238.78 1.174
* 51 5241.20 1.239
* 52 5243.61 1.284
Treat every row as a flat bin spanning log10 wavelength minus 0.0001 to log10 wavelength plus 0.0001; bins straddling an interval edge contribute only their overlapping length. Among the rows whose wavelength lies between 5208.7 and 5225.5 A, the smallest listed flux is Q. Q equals 0.9372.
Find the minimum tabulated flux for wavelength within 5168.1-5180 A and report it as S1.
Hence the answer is 0.925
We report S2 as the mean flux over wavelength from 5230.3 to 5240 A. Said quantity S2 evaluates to 1.1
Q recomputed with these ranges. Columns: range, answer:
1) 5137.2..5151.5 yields 1.116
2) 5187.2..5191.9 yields 0.913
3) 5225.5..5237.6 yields 1.023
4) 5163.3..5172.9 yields 1.022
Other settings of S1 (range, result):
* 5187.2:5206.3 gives 0.8089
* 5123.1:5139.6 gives 1.121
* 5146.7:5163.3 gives 0.9959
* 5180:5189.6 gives 0.7931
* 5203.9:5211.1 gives 0.8223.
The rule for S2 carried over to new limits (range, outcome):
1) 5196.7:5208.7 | 0.851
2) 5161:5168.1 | 1.03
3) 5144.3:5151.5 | 1.15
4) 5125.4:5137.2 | 1.2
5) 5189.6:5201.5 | 0.922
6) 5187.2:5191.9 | 0.935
